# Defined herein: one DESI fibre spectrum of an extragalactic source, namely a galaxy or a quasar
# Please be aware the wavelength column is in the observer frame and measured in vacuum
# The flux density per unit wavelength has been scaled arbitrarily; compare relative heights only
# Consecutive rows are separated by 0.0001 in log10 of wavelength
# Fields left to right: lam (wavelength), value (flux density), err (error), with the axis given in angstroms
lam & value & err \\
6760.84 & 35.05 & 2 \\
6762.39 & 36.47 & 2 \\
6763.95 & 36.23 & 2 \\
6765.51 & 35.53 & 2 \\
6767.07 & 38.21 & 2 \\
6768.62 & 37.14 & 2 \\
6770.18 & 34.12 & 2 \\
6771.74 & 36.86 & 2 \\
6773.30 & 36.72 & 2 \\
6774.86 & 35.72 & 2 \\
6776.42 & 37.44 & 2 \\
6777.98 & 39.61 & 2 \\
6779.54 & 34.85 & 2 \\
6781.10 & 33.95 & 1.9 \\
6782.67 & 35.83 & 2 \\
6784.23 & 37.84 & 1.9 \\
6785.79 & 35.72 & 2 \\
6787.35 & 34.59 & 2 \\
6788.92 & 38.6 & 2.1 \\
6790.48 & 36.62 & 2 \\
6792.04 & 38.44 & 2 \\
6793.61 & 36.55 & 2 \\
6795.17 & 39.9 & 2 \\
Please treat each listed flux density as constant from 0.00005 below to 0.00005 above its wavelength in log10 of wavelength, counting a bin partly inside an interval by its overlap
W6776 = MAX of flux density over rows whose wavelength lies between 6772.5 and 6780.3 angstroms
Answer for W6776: 39.61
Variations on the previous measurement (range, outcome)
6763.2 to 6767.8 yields 38.21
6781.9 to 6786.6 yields 37.84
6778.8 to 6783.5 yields 35.83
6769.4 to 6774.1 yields 36.86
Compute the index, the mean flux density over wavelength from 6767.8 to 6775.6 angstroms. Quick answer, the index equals 36.2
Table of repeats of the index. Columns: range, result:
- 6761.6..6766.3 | 36.1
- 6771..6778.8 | 37.3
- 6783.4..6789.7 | 36.7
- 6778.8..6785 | 35.6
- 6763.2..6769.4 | 36.8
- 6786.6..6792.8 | 37.1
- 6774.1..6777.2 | 36.6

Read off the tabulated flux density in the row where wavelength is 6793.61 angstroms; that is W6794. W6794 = 36.55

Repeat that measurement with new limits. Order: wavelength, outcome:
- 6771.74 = 36.86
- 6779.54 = 34.85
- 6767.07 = 38.21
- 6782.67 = 35.83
